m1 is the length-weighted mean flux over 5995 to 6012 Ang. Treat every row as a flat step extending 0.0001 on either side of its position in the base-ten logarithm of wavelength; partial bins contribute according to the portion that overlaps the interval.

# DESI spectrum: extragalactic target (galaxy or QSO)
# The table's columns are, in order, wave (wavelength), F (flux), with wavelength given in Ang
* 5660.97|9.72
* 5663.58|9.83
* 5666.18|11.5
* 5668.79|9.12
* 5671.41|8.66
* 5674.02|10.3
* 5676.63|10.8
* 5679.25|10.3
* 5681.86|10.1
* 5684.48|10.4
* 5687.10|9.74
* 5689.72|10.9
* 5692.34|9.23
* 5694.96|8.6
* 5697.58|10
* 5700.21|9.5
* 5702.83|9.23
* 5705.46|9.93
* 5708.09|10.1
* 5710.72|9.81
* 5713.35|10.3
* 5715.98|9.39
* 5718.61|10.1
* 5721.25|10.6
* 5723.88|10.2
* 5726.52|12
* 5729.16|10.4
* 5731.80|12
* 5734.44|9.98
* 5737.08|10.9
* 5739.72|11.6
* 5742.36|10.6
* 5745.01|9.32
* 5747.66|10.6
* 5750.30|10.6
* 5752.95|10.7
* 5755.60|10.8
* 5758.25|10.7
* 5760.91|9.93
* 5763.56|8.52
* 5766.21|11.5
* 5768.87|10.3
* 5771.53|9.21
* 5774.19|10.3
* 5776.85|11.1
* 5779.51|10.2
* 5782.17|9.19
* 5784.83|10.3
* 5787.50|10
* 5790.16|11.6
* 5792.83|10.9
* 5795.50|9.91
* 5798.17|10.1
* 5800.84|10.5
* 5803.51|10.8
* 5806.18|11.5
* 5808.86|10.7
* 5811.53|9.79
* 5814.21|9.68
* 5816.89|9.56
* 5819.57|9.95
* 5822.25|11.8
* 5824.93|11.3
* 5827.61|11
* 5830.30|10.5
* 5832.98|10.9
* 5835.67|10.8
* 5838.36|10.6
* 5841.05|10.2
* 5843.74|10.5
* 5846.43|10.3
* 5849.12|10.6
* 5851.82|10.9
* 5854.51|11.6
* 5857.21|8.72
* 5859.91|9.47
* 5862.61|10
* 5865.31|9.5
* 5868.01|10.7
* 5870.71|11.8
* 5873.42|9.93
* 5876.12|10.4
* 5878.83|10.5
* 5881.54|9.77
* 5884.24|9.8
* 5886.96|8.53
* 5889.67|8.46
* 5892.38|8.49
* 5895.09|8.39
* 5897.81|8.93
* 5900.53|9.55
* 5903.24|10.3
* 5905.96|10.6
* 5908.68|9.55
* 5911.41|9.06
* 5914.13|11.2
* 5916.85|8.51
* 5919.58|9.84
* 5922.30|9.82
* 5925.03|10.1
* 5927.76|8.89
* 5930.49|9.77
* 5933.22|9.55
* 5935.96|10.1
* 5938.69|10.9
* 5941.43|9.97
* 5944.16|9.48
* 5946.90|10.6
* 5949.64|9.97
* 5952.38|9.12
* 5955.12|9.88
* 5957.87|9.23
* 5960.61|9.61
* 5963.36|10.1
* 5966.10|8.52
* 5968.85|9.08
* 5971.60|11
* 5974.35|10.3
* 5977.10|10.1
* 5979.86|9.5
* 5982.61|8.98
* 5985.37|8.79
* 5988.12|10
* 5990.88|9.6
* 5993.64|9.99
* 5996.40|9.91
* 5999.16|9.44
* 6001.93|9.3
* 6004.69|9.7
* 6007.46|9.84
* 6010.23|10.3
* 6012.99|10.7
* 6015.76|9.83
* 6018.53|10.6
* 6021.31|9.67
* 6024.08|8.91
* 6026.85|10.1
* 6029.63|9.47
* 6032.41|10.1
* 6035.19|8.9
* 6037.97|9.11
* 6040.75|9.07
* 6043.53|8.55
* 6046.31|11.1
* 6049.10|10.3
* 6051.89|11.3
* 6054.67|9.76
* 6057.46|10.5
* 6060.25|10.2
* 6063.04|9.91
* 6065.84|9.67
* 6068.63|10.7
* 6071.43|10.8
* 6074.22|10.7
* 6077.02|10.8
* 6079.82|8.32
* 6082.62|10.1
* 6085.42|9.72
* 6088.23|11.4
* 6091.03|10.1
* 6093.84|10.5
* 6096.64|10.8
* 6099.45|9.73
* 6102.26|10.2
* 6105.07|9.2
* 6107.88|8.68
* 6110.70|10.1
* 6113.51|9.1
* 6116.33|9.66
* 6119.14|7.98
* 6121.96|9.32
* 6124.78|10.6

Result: 9.77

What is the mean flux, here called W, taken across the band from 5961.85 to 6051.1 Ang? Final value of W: 9.72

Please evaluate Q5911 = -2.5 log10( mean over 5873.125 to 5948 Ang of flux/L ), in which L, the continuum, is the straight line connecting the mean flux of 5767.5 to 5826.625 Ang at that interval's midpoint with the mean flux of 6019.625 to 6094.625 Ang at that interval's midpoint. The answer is 0.06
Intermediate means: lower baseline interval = 10.4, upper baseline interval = 9.99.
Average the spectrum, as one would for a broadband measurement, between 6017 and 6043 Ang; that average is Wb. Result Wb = 9.51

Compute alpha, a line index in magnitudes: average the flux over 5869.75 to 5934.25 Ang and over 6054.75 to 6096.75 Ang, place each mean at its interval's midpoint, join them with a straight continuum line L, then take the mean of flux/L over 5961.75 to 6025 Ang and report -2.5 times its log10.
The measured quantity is 0.023 mag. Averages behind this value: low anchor 9.64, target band 9.75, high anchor 10.2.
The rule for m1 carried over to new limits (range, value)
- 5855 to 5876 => 10.1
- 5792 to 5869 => 10.4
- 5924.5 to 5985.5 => 9.73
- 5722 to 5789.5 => 10.5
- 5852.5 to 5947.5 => 9.8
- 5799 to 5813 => 10.6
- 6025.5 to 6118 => 9.95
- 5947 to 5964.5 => 9.71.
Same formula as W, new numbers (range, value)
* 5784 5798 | 10.5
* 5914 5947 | 9.83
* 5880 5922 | 9.42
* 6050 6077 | 10.4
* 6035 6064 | 9.93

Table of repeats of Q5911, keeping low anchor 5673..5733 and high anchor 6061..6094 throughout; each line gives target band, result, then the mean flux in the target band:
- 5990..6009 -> 0.06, 9.69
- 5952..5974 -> 0.06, 9.62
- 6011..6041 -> 0.05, 9.71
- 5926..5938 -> 0.06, 9.67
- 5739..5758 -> -0.04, 10.6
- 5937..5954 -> 0.02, 10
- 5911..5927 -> 0.05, 9.77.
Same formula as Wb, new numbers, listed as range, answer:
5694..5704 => 9.36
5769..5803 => 10.3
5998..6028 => 9.86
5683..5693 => 10.1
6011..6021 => 10.3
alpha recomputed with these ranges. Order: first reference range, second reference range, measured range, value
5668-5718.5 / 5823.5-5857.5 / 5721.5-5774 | -0.040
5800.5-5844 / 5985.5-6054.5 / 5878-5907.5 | 0.104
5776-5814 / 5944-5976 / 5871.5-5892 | 0.050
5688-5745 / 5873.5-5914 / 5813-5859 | -0.082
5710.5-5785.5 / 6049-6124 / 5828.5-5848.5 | -0.028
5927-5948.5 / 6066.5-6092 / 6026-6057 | 0.041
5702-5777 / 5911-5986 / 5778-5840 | -0.037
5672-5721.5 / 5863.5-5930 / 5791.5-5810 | -0.087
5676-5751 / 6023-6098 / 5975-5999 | 0.051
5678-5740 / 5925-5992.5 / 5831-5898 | -0.012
